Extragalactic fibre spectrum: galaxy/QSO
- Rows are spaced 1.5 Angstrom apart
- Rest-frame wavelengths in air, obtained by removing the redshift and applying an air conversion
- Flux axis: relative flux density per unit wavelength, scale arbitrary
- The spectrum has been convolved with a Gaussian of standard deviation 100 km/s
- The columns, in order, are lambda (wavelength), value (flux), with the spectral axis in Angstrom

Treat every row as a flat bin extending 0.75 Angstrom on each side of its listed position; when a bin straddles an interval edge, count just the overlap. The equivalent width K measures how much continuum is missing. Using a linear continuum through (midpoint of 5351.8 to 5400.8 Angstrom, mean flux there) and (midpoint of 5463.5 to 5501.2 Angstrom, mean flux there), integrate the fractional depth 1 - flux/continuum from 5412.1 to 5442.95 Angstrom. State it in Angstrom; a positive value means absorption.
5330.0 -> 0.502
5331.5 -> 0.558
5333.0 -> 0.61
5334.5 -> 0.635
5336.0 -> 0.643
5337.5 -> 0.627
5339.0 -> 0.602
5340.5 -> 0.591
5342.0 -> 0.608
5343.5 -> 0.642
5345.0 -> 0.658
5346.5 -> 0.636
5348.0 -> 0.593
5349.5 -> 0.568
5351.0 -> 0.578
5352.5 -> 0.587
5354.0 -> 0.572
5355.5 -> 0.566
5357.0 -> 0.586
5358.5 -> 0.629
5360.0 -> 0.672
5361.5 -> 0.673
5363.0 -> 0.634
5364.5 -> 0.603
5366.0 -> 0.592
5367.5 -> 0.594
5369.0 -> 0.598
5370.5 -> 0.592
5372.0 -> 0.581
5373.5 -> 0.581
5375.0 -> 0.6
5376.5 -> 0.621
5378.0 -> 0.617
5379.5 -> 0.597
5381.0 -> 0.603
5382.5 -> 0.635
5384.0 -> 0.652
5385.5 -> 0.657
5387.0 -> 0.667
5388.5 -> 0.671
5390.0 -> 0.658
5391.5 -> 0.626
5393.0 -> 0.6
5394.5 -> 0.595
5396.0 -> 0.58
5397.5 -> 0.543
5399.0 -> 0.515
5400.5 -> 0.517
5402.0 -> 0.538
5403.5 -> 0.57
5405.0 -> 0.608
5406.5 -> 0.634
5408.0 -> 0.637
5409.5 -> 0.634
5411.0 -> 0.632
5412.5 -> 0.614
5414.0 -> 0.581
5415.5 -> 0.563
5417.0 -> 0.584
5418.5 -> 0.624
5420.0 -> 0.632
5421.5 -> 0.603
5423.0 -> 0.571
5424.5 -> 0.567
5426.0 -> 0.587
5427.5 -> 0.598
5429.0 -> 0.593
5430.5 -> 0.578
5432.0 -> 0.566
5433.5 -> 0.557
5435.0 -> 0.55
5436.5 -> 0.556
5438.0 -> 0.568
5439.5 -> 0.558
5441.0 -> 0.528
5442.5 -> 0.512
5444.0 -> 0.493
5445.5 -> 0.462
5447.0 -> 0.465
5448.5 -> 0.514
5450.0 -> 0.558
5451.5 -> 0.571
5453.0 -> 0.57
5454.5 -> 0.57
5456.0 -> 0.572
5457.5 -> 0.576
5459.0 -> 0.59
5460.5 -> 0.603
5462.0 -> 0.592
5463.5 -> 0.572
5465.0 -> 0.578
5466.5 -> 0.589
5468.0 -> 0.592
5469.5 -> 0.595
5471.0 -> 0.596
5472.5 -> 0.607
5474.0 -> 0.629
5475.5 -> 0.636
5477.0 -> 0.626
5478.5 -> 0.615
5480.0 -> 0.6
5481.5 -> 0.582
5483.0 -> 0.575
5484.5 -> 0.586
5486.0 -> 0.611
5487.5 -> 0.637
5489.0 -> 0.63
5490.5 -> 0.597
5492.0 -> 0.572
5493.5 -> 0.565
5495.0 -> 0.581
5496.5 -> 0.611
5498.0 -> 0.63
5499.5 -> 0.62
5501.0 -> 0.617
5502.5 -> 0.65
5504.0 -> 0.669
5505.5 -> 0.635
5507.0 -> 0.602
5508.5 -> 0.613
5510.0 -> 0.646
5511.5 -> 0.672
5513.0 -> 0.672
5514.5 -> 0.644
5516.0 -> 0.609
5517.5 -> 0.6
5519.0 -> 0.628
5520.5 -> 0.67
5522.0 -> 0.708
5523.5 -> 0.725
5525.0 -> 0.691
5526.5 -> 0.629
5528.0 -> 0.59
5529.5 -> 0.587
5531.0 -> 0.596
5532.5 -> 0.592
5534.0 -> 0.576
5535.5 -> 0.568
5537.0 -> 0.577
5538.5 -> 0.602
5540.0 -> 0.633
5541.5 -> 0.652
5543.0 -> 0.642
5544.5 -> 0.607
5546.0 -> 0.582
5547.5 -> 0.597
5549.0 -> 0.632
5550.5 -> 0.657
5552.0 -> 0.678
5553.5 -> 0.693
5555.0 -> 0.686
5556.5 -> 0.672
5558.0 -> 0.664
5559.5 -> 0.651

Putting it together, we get 1.5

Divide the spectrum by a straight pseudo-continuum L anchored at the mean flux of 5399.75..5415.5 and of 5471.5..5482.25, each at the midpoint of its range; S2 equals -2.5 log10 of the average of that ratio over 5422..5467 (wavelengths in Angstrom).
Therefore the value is 0.09 mag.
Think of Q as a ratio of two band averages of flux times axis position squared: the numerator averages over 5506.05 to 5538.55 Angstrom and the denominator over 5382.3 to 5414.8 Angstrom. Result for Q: 1.1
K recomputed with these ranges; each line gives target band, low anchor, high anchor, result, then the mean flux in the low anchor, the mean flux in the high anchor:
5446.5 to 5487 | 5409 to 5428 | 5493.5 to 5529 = 2.2 Angstrom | 0.599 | 0.638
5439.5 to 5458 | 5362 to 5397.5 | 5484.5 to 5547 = 2.6 Angstrom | 0.614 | 0.622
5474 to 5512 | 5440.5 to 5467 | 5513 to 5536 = -1.3 Angstrom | 0.551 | 0.63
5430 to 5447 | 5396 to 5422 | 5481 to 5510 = 1.8 Angstrom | 0.59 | 0.611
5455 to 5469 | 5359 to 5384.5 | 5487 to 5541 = 0.8 Angstrom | 0.614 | 0.624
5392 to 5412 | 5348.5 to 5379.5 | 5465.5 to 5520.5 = 0.7 Angstrom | 0.602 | 0.616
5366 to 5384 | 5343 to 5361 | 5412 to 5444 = -0.2 Angstrom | 0.608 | 0.573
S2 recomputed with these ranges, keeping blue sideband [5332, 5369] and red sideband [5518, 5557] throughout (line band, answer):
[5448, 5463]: 0.09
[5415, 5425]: 0.05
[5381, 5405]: 0.03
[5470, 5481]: 0.02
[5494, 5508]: 0.01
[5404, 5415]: 0.00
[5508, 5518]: -0.01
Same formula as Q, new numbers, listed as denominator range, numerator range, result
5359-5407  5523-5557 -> 1.10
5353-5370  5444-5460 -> 0.92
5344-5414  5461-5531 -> 1.07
